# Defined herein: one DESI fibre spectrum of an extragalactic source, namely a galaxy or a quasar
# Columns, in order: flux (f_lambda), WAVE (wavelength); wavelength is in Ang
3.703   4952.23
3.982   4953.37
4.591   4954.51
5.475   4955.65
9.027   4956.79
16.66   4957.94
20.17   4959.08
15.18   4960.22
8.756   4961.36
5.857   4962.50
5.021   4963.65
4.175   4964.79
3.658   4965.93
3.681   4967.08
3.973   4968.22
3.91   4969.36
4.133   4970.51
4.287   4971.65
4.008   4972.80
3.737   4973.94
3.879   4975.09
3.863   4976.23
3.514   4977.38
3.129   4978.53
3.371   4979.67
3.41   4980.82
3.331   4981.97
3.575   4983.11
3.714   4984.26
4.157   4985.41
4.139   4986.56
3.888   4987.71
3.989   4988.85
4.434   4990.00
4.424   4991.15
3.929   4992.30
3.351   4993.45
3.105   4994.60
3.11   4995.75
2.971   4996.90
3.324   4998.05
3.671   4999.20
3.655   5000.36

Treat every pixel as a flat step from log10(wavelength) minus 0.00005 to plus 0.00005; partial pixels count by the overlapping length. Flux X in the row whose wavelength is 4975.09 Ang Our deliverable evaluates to 3.879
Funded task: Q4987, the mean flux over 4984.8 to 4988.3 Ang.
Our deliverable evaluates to 4.06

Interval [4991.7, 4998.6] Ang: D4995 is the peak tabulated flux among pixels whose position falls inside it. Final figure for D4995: 3.929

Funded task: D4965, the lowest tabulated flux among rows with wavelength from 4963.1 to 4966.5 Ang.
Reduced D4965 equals 3.658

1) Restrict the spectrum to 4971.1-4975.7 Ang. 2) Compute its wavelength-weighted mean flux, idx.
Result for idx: 3.98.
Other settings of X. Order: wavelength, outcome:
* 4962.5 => 5.857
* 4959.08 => 20.17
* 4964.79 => 4.175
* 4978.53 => 3.129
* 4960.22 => 15.18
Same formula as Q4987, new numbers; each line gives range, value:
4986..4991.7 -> 4.18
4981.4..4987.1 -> 3.78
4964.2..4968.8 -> 3.88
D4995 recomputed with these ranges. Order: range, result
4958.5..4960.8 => 20.17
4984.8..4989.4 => 4.157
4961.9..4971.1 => 5.857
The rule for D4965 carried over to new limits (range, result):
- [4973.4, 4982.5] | 3.129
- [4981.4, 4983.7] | 3.331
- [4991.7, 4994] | 3.351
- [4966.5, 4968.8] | 3.681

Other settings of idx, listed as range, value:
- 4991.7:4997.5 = 3.3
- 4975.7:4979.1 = 3.49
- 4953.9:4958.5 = 8.87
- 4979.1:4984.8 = 3.48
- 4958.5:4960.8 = 17.7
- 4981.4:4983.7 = 3.46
